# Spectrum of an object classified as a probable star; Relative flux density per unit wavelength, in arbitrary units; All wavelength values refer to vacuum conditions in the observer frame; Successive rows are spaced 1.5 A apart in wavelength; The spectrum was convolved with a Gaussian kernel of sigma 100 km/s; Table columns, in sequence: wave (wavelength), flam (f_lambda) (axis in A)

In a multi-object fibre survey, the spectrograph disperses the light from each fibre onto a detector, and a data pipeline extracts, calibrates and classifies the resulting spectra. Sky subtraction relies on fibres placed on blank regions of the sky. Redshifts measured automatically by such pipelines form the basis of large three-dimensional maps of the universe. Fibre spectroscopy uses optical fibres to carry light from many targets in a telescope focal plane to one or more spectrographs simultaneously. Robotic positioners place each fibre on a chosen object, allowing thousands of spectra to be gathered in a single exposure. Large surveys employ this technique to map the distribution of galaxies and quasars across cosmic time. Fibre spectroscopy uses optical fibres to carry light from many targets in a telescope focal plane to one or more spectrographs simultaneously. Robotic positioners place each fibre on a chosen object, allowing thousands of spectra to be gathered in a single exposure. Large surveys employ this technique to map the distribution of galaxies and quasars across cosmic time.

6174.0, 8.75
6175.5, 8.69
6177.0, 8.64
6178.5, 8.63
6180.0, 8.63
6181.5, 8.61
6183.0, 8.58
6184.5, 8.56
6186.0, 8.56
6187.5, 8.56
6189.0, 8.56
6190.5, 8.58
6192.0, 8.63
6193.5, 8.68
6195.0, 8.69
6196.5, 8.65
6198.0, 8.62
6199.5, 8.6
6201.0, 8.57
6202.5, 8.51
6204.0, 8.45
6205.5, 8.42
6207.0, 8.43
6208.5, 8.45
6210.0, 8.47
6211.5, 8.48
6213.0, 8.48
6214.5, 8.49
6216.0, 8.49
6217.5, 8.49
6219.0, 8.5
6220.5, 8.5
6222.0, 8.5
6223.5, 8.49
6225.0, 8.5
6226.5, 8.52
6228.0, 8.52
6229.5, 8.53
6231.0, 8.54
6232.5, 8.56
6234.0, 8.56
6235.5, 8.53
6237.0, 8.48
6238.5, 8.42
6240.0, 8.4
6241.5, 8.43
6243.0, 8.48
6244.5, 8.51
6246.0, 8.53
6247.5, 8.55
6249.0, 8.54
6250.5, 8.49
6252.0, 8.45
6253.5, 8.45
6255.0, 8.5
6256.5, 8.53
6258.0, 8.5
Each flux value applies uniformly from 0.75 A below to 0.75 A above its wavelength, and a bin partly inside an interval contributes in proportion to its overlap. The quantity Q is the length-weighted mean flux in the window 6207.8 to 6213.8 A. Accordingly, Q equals 8.47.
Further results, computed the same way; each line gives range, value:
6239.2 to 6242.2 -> 8.41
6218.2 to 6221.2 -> 8.5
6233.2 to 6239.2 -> 8.5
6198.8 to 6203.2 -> 8.56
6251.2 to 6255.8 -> 8.47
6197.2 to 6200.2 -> 8.61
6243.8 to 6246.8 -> 8.52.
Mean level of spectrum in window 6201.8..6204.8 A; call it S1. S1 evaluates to 8.48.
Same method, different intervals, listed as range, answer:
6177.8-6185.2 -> 8.6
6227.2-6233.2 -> 8.54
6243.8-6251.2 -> 8.52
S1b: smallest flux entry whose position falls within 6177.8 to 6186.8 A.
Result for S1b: 8.56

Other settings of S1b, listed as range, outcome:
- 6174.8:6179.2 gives 8.63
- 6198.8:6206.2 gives 8.42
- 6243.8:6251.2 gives 8.49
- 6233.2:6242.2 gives 8.4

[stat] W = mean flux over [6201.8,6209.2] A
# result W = 8.45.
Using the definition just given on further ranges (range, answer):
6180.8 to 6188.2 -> 8.57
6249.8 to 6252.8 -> 8.47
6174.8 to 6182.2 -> 8.64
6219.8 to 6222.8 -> 8.5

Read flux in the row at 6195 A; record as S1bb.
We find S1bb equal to 8.69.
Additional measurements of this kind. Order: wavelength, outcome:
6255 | 8.5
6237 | 8.48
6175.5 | 8.69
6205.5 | 8.42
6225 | 8.5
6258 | 8.5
